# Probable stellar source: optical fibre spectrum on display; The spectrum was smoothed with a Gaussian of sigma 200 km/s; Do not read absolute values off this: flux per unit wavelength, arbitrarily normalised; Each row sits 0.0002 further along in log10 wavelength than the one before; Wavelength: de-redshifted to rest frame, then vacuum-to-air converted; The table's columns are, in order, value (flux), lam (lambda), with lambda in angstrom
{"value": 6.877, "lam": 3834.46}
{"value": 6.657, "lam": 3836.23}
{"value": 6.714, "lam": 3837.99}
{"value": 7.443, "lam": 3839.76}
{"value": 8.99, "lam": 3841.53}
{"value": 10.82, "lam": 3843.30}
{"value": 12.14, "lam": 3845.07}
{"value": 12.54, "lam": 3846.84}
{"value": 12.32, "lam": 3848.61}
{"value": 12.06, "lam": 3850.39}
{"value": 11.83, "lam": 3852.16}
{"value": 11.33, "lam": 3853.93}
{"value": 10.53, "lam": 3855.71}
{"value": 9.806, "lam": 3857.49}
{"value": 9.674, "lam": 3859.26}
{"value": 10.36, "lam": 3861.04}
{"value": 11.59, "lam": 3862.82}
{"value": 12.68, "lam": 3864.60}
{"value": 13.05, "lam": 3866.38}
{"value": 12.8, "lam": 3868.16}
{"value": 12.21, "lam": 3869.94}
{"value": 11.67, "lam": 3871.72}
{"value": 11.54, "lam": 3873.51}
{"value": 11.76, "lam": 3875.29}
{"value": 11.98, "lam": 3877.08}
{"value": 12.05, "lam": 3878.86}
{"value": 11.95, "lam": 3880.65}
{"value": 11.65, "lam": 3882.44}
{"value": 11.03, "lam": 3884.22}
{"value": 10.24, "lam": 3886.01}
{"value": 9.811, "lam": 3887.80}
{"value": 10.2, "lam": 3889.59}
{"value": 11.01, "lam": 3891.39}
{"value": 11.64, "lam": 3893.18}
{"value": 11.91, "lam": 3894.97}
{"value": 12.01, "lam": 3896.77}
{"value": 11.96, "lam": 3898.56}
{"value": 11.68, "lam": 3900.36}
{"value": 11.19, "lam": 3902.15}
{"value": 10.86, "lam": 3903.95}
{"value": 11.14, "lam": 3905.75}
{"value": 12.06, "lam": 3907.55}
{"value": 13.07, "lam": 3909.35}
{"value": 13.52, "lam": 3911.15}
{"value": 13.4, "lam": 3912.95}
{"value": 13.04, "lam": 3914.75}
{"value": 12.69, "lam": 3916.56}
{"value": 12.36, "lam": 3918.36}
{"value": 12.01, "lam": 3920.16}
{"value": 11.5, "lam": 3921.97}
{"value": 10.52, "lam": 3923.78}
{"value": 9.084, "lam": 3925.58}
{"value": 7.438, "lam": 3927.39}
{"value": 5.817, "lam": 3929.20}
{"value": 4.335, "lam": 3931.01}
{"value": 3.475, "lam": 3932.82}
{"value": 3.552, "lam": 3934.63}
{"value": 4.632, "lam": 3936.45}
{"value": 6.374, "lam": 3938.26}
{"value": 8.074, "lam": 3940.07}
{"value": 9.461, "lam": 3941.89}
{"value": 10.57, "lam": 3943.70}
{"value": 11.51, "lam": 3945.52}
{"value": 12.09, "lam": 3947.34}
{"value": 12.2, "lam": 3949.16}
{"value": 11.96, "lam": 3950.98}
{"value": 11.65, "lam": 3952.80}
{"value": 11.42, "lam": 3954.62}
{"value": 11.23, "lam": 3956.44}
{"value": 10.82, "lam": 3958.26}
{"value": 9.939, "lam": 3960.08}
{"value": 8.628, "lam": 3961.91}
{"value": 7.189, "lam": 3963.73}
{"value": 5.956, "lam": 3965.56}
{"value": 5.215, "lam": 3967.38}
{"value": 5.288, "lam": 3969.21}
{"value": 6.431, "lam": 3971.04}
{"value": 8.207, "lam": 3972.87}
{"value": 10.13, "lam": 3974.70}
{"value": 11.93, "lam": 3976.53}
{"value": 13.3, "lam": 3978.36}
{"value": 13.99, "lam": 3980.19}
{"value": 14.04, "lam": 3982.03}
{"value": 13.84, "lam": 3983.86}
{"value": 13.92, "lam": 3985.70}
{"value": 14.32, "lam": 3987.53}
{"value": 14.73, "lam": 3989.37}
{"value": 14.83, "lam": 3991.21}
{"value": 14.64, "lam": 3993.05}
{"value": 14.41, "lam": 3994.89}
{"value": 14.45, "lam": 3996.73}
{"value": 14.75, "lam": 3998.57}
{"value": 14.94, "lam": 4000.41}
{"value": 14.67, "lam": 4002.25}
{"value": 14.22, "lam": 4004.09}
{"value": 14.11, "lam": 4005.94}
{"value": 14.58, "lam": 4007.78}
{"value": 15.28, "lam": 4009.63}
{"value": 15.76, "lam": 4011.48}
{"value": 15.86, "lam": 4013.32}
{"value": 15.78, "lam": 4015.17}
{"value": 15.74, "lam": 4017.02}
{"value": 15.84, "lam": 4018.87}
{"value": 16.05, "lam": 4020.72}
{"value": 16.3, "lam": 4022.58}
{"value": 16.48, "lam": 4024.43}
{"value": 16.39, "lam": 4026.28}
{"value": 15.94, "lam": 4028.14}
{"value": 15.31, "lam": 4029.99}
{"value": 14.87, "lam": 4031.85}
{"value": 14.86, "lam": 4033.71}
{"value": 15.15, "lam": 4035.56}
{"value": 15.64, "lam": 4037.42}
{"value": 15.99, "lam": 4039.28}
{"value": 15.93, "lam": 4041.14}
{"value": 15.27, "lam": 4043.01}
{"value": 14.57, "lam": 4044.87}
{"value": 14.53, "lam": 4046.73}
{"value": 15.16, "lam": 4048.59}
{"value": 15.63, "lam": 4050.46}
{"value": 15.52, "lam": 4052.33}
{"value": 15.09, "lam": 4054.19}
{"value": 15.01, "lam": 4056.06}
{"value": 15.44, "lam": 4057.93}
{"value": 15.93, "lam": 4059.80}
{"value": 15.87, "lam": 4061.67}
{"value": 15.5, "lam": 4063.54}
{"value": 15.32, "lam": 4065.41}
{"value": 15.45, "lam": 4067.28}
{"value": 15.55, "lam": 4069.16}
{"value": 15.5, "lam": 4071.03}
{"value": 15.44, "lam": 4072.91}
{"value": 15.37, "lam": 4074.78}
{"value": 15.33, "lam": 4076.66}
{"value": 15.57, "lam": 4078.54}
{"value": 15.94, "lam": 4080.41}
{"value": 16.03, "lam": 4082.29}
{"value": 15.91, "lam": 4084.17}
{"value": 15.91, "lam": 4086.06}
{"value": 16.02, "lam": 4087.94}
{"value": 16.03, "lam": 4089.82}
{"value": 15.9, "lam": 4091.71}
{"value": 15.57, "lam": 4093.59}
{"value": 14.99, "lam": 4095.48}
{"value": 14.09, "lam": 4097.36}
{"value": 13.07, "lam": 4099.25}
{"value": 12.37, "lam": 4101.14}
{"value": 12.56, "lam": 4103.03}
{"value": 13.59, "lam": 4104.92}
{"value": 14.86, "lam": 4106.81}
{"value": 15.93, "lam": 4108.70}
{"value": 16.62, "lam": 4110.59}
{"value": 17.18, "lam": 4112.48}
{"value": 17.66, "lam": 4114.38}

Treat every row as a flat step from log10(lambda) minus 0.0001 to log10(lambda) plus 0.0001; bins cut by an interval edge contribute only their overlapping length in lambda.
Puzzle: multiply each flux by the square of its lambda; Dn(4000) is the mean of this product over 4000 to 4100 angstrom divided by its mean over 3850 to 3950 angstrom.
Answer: 1.56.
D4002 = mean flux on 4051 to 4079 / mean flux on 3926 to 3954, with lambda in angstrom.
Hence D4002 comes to 1.87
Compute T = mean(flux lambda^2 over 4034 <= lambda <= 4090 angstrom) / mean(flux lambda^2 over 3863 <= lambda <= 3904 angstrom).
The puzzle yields 1.46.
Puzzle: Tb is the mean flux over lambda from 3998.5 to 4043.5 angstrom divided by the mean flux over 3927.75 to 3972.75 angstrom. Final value 1.9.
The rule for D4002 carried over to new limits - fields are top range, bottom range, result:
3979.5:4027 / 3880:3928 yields 1.31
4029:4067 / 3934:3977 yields 1.72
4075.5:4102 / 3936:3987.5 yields 1.50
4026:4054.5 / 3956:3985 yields 1.57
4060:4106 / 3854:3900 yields 1.33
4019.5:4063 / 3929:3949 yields 2.07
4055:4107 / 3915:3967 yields 1.65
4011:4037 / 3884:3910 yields 1.39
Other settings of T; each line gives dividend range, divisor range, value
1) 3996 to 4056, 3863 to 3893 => 1.43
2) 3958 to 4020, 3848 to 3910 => 1.16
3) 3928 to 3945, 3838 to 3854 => 0.62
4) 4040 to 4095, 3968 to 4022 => 1.18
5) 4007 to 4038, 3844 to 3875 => 1.46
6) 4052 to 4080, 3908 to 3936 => 1.72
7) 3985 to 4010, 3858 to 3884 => 1.32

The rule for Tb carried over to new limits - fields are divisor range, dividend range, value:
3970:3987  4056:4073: 1.32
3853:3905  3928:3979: 0.75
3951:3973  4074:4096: 1.82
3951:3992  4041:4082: 1.43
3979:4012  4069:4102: 1.05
